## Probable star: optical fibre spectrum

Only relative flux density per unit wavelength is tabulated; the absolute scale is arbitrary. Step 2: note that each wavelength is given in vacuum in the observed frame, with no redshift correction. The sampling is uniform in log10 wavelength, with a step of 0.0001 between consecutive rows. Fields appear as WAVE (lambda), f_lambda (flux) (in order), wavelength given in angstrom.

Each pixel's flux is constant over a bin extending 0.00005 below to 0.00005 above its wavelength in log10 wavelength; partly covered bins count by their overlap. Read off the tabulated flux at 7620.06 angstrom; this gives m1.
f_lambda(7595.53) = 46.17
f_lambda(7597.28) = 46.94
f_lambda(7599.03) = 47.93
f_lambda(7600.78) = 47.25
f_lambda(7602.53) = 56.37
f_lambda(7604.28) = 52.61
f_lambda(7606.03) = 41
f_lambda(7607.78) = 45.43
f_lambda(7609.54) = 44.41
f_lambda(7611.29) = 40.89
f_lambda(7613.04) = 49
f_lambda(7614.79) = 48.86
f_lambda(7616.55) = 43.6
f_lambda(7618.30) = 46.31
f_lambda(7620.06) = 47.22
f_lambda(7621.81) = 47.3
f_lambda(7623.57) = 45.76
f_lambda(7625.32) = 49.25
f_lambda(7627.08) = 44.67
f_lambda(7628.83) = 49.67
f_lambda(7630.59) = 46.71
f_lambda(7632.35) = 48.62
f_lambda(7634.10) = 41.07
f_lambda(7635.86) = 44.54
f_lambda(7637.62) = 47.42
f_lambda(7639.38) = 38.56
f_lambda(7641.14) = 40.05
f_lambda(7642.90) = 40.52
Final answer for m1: 47.22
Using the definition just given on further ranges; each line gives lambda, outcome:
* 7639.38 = 38.56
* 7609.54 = 44.41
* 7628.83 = 49.67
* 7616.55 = 43.6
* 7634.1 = 41.07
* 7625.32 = 49.25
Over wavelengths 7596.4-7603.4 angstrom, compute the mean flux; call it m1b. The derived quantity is 49.6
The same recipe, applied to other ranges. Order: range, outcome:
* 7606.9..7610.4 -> 44.8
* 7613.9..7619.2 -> 46.2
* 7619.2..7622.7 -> 47.3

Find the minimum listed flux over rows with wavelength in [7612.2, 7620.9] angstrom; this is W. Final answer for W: 43.6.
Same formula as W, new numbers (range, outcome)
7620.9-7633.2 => 44.67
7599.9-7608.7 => 41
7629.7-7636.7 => 41.07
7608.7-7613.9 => 40.89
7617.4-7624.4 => 45.76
